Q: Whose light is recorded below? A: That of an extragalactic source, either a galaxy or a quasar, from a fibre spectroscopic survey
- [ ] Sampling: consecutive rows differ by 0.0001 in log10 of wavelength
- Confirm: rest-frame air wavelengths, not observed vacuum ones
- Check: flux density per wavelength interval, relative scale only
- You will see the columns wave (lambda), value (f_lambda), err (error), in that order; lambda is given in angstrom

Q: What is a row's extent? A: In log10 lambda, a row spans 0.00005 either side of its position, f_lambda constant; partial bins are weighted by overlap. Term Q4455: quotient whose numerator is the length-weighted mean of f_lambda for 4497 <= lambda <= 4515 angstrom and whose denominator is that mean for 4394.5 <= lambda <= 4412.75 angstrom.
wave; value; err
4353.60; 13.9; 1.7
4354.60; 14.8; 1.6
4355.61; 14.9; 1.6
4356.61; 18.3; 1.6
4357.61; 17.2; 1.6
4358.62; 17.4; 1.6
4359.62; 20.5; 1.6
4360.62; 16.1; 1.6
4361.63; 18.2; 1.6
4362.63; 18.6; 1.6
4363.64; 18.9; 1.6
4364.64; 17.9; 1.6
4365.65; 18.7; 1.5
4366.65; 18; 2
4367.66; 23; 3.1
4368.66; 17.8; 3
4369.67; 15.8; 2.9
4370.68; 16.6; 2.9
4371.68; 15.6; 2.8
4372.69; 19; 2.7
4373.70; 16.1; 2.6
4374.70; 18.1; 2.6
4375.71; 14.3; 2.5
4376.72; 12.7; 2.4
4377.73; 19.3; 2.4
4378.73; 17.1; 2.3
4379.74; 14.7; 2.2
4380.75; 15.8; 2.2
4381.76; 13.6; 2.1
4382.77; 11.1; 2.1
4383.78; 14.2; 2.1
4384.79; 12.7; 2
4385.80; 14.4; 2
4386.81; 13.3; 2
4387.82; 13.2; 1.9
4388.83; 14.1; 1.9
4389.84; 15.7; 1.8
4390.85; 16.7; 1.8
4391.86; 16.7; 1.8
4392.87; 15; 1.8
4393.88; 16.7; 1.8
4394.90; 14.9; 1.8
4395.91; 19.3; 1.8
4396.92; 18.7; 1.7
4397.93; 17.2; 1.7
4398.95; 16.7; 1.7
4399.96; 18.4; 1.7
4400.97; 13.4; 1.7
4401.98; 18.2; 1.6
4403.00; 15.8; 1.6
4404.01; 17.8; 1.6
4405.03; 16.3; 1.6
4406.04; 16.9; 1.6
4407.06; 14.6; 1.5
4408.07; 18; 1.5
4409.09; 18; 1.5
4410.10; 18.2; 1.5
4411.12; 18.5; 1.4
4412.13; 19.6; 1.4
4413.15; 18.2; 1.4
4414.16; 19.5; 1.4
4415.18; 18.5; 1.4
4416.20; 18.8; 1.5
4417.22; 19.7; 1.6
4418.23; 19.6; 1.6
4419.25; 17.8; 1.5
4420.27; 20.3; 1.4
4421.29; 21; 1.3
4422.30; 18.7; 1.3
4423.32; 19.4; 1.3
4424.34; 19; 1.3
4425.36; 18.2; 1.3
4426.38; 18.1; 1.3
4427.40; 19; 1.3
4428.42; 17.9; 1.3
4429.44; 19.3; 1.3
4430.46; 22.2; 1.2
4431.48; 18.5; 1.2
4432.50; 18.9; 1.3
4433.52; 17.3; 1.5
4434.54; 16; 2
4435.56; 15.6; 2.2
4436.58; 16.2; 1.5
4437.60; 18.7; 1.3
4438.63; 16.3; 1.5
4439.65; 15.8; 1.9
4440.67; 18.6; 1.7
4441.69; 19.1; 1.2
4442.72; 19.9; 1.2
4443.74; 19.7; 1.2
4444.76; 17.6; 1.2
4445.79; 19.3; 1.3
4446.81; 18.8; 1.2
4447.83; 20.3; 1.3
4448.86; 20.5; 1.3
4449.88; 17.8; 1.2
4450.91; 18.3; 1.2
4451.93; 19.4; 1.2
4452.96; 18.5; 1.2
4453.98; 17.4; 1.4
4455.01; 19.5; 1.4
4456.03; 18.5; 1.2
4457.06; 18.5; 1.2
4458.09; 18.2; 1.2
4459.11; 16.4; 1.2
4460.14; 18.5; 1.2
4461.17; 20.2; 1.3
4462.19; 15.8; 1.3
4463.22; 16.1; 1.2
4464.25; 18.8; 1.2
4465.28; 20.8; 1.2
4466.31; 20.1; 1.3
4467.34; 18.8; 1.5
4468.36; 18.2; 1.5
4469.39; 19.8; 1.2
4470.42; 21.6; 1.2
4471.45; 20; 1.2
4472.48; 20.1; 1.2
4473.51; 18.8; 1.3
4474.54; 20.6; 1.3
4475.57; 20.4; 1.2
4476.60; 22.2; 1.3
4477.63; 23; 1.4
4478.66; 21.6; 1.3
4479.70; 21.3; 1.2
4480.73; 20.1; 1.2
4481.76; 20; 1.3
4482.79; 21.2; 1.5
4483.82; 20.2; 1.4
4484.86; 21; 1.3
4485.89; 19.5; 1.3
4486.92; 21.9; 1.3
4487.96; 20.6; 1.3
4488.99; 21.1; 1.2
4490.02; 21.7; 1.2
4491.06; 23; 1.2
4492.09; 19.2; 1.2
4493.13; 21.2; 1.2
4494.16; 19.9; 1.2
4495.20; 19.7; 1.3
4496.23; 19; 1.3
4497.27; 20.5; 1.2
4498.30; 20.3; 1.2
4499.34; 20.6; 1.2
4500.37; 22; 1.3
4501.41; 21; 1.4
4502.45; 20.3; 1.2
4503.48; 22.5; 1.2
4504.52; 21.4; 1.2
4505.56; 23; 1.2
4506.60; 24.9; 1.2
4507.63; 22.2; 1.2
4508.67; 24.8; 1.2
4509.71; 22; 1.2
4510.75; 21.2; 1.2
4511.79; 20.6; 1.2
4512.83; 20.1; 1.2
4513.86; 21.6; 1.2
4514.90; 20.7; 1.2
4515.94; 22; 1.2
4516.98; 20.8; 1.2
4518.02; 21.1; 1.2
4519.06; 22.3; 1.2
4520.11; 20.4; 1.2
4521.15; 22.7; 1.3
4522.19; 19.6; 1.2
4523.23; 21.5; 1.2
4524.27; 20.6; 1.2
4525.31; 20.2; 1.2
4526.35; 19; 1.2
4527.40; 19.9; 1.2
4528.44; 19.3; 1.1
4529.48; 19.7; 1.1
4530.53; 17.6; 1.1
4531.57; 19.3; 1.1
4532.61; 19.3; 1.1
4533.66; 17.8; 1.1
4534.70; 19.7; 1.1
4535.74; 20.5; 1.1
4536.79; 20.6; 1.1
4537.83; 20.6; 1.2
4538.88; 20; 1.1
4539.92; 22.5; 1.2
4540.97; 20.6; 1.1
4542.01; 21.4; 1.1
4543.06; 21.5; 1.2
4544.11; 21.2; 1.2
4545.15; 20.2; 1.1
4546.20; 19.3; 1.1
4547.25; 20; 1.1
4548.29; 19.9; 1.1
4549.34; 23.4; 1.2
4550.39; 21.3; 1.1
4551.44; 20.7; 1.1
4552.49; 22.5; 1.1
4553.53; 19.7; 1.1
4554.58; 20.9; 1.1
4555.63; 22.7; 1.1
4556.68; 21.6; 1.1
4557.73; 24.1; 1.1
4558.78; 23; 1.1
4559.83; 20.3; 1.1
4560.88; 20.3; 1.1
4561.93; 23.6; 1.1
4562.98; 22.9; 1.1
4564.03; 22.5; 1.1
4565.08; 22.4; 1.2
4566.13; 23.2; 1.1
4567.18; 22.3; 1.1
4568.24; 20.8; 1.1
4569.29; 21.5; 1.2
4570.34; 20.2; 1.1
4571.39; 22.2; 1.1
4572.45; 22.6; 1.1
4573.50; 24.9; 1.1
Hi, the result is 1.26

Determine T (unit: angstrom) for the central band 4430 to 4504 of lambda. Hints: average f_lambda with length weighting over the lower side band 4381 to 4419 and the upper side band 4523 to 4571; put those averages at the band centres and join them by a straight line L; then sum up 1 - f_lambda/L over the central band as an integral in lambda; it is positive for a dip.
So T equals -3.8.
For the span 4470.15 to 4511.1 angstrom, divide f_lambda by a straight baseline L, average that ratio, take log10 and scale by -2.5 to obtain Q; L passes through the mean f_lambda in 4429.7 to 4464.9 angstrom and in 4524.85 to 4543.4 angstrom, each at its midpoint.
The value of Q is -0.109 mag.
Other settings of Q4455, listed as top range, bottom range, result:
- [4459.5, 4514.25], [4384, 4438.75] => 1.18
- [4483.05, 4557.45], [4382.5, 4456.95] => 1.18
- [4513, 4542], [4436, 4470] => 1.10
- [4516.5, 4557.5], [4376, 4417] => 1.26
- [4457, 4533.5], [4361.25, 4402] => 1.25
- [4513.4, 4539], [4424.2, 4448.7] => 1.10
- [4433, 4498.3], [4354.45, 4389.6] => 1.18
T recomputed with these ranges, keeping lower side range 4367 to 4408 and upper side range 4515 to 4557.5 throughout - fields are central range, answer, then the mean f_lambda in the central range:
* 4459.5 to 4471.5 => -0.3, 19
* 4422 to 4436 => -0.9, 18.4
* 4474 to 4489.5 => -1.7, 21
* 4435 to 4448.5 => -0.3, 18.2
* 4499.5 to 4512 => -1.6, 22.2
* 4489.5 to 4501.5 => -0.8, 20.7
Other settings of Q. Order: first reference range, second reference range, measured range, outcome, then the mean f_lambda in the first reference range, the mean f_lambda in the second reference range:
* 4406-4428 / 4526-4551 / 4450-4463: 0.06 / 18.6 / 20.2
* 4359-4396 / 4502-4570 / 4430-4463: 0.01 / 16.3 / 21.2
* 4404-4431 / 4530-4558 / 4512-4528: -0.03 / 18.6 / 20.7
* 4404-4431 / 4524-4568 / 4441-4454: 0.01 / 18.6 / 20.9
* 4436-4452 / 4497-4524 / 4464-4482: -0.03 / 18.5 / 21.5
